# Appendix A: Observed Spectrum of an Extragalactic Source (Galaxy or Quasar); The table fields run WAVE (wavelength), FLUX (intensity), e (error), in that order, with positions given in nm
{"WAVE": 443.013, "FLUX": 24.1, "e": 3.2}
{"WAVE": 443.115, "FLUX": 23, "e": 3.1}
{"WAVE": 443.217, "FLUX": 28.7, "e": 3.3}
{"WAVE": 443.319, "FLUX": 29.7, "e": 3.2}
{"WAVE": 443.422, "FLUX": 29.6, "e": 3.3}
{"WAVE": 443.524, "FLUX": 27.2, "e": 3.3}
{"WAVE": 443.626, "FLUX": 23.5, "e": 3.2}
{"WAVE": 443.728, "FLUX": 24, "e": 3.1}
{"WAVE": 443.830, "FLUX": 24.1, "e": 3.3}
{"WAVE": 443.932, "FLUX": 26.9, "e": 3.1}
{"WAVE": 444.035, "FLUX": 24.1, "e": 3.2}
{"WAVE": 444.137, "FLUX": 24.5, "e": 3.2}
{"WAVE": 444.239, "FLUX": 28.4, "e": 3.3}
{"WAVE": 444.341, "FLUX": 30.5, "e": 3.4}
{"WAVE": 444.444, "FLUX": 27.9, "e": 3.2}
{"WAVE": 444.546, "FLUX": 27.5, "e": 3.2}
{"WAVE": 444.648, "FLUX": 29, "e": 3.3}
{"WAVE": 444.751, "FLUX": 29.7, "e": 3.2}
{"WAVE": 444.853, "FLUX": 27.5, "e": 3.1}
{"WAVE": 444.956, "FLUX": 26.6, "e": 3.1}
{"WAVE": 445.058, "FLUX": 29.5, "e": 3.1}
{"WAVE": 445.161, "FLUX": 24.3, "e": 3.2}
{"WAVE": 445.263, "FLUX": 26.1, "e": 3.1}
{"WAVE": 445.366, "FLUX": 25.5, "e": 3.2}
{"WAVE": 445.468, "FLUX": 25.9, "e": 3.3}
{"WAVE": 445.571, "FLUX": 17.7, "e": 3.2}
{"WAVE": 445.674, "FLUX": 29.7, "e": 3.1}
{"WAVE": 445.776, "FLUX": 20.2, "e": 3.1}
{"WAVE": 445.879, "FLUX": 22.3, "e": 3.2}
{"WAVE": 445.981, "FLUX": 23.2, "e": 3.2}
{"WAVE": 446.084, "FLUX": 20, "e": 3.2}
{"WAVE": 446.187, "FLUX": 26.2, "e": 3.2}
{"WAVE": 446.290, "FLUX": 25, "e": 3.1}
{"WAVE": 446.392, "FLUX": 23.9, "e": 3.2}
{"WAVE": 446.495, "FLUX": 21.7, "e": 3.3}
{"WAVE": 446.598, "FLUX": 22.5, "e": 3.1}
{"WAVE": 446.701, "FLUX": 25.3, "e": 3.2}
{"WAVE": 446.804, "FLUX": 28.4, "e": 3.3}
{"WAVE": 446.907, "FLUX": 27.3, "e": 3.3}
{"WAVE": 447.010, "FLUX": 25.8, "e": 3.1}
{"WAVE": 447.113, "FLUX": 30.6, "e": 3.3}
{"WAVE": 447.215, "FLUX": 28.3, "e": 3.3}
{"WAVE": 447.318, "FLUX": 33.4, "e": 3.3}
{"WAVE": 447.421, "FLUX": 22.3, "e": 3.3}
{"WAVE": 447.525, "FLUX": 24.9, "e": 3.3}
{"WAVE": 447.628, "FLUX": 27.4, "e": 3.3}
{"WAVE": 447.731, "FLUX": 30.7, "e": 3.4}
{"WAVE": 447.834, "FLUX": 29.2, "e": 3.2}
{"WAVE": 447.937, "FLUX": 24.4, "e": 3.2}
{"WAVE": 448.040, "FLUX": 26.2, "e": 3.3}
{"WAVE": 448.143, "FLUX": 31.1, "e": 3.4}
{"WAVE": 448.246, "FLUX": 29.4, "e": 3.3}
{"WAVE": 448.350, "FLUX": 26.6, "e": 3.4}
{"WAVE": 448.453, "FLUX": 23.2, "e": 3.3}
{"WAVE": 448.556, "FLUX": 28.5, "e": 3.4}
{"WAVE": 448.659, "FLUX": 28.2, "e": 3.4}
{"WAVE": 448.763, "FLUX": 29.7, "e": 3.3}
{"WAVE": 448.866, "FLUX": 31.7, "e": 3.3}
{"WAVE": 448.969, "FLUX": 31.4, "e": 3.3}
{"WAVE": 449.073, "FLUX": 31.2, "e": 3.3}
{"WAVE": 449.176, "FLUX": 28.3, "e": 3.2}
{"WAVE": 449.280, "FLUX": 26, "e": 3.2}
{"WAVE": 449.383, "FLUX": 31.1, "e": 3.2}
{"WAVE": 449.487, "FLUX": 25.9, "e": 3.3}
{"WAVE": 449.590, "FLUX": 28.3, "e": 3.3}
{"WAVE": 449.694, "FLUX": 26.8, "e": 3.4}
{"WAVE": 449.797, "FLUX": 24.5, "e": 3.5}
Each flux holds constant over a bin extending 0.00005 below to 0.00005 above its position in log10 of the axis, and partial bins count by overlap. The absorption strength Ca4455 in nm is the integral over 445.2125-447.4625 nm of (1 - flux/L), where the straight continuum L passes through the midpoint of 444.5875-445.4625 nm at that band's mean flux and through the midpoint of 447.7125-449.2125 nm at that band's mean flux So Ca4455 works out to 0.218 nm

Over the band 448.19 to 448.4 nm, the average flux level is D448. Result 28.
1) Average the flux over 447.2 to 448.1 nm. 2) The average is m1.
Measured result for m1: 27.4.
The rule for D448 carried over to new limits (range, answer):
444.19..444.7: 28.6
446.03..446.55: 23.3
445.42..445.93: 23.1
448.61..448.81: 28.8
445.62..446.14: 23.1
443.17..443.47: 29.3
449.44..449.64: 27.2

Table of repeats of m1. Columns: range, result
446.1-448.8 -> 26.8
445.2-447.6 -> 25.1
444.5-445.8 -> 26.2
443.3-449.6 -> 26.7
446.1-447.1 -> 25.1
